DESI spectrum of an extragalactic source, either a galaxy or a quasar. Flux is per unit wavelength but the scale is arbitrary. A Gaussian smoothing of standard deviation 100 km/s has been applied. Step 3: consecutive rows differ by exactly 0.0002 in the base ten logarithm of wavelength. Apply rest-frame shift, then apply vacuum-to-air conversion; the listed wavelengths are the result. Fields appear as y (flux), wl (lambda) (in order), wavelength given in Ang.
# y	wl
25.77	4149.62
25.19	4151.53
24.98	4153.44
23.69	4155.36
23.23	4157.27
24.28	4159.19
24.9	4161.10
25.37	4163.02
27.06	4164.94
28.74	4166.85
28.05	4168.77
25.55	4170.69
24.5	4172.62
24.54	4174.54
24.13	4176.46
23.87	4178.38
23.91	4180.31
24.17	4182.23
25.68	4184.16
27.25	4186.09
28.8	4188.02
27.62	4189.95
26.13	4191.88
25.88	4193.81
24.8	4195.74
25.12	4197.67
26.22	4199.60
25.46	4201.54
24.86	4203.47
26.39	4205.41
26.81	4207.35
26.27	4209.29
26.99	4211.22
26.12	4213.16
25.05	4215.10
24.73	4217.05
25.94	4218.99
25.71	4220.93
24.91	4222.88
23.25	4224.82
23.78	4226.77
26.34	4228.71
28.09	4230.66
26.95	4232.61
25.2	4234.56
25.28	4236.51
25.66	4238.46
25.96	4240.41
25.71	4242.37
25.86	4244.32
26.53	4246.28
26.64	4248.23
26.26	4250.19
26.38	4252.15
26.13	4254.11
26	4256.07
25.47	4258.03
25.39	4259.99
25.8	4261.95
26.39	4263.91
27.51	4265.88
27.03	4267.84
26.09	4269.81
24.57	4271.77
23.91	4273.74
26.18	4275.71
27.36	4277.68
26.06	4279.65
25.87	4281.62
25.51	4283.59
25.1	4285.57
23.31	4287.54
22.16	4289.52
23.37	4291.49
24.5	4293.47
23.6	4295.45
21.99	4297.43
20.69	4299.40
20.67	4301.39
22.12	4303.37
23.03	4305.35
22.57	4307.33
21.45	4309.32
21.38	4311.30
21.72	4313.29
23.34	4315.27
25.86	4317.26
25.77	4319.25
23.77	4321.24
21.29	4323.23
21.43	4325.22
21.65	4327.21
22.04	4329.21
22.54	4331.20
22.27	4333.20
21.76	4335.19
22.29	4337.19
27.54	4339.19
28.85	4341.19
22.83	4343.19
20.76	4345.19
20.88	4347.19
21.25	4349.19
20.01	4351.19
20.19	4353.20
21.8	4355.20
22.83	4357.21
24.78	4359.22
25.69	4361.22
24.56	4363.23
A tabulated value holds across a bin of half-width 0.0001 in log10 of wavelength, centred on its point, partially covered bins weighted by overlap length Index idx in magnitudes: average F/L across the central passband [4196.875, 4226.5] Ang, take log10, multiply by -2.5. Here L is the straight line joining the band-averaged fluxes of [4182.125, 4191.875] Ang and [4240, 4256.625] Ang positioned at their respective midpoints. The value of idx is 0.043 mag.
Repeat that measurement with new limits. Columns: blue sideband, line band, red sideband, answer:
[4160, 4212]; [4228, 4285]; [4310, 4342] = -0.06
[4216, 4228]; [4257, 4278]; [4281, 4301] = -0.09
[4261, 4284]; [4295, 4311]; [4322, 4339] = 0.10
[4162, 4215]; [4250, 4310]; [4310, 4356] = -0.03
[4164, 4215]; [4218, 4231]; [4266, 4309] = 0.00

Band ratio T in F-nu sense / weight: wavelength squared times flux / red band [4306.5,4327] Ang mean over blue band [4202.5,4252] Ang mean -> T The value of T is 0.9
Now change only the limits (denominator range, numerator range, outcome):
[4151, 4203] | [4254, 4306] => 1.01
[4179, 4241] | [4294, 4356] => 0.92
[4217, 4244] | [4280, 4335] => 0.93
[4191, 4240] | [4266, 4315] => 0.96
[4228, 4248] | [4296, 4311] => 0.86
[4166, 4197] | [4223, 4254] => 1.03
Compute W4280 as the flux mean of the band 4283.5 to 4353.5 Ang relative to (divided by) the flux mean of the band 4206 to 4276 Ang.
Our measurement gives 0.88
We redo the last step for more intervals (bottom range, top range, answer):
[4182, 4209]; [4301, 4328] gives 0.87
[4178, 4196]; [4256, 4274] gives 1.00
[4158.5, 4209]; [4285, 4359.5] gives 0.88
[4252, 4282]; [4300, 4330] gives 0.87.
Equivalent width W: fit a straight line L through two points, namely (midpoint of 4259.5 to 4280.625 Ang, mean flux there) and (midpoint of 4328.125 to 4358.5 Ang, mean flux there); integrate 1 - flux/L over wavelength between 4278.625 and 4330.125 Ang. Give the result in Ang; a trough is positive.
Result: 2.8 Ang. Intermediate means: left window 26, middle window 23.1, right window 22.5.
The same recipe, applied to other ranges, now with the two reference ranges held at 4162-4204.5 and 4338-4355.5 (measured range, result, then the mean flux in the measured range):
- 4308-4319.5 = 0.1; 23.1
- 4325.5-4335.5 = 0.4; 22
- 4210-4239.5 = -0.7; 25.6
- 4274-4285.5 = -1.0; 26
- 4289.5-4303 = 0.7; 22.4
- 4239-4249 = -0.6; 26.1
